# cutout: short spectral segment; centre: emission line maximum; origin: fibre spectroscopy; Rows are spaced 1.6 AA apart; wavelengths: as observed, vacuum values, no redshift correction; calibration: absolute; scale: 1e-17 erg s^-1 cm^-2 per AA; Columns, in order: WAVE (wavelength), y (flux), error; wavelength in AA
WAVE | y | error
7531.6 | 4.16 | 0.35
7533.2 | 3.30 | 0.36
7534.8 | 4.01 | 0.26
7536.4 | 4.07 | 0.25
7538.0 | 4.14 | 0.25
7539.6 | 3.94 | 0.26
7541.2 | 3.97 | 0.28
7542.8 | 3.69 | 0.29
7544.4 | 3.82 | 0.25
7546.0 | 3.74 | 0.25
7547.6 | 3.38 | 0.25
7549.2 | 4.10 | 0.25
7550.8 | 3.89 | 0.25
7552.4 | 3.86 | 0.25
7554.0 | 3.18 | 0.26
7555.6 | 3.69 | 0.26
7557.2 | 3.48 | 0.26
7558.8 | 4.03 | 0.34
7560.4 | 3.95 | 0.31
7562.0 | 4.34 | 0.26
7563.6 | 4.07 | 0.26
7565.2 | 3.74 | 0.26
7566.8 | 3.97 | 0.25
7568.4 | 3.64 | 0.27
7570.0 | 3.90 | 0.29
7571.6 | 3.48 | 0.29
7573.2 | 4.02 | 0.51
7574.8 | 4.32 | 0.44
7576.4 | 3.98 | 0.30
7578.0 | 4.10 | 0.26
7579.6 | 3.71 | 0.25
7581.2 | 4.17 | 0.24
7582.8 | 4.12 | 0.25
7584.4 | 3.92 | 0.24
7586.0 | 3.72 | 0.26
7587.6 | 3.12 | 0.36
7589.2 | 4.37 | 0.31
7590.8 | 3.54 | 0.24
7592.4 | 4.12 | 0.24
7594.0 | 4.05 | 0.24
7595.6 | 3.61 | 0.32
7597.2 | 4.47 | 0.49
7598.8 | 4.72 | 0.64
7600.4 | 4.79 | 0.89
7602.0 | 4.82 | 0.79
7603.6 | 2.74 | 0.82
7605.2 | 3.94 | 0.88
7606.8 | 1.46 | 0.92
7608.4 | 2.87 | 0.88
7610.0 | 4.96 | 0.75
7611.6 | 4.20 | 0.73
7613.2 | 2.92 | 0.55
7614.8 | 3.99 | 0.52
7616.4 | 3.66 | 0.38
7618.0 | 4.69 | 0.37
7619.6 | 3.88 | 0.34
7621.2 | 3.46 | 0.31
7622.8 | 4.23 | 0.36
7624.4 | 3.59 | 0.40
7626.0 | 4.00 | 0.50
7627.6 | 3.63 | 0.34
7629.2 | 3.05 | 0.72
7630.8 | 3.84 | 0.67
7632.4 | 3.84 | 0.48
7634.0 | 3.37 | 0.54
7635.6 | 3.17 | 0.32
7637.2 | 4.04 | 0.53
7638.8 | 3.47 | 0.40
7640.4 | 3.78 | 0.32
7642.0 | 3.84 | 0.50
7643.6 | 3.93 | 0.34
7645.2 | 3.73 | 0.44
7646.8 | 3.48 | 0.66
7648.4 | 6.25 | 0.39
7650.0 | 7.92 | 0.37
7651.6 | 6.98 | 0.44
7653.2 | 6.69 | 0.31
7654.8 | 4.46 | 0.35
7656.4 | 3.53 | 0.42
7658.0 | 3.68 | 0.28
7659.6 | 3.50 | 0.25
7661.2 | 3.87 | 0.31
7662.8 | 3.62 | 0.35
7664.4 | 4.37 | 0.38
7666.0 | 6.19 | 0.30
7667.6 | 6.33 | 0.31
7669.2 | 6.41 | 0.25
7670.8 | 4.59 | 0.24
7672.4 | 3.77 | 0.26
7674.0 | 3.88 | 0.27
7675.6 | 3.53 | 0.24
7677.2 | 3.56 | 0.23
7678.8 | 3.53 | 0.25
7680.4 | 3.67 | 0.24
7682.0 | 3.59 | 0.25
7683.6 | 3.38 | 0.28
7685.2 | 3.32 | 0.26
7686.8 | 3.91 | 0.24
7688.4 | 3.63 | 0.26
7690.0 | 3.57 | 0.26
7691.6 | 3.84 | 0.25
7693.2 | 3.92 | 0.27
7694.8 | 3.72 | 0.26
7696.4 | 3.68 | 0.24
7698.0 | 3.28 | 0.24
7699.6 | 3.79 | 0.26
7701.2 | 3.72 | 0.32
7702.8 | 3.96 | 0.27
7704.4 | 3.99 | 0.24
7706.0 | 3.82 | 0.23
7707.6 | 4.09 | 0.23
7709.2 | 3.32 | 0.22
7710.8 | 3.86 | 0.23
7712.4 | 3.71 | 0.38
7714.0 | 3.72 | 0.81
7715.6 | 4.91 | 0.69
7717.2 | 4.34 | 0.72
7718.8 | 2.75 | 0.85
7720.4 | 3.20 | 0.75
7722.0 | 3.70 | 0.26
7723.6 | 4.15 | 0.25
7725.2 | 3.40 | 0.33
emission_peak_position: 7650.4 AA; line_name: [S II]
